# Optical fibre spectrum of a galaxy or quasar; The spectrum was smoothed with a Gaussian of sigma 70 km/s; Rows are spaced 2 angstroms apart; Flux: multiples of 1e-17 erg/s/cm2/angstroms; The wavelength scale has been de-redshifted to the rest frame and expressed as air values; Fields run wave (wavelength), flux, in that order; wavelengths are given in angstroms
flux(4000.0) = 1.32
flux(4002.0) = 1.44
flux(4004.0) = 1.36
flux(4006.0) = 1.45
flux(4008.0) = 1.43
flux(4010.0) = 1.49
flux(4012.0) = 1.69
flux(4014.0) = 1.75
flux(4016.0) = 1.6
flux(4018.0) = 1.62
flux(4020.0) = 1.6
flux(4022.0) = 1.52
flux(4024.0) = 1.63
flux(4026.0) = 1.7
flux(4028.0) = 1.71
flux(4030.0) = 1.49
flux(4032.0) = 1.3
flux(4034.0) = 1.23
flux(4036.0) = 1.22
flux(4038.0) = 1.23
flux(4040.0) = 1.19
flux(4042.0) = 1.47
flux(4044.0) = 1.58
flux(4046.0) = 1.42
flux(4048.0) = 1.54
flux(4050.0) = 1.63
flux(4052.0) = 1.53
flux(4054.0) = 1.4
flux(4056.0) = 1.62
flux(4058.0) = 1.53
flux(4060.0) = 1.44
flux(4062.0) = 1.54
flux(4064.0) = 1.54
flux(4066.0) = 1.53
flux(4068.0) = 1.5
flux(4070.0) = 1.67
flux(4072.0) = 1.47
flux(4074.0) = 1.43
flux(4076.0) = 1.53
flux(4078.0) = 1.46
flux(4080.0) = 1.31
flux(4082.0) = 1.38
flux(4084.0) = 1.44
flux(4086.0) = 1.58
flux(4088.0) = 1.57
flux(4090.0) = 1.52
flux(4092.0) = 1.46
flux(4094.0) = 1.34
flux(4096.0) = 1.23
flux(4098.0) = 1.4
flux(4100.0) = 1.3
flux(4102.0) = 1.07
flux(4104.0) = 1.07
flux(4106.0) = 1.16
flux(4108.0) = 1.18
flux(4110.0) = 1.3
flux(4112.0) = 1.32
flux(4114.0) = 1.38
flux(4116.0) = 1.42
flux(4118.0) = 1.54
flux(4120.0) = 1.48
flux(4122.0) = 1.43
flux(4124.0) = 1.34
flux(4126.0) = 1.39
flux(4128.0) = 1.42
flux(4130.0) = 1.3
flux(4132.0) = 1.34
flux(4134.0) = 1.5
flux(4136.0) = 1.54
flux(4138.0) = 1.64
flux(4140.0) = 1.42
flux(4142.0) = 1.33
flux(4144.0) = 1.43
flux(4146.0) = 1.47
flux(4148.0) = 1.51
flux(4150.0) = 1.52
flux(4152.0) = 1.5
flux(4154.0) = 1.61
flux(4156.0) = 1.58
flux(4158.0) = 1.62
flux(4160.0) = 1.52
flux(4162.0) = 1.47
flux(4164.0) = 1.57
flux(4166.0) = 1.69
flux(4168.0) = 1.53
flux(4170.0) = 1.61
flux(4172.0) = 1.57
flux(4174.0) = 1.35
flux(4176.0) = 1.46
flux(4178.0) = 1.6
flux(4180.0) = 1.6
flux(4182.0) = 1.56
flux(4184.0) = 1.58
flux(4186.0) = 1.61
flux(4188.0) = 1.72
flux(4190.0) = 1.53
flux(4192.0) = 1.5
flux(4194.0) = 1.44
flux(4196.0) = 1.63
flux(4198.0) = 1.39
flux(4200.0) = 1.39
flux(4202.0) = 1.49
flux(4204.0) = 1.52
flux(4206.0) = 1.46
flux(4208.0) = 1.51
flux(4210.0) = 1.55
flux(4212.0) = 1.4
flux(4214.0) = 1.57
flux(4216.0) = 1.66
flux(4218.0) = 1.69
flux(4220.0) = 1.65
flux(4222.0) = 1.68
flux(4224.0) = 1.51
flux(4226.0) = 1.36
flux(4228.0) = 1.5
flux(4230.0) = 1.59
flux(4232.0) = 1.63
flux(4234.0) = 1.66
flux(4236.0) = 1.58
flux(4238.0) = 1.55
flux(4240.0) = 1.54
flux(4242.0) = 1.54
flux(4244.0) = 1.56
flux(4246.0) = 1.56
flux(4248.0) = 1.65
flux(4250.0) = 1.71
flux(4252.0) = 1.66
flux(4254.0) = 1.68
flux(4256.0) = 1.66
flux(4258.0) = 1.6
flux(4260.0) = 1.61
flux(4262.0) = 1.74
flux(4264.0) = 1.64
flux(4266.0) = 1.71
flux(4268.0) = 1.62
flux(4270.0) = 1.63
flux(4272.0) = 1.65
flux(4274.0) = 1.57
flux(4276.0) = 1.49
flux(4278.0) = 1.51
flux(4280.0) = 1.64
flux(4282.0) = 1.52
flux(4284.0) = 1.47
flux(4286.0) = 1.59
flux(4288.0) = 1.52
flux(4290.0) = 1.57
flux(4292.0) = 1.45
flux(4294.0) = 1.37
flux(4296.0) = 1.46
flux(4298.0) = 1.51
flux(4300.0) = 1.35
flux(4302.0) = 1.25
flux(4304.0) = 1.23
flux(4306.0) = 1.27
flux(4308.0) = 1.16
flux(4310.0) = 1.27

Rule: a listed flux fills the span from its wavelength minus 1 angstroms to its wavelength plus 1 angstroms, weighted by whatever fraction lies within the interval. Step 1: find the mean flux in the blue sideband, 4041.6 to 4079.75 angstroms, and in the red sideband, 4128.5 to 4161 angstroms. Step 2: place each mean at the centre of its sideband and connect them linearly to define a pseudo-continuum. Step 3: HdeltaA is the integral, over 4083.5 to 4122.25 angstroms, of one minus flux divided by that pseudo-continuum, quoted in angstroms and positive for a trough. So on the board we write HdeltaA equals 3.7 angstroms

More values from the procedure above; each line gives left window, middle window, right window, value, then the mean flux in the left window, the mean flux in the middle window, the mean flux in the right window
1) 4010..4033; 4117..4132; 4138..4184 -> 1.3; 1.6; 1.41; 1.53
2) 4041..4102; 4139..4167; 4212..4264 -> 0.3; 1.47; 1.52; 1.6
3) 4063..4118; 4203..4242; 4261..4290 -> -0.6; 1.39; 1.56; 1.59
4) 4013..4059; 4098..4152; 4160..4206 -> 5.0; 1.5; 1.38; 1.53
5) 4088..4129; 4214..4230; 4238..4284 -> -0.4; 1.34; 1.58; 1.61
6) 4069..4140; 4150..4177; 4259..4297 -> -1.6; 1.4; 1.54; 1.57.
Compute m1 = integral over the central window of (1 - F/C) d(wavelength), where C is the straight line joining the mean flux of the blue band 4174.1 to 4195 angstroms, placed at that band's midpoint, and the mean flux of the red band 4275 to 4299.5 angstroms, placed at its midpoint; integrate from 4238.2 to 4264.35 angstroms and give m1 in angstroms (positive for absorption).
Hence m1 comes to -1.8 angstroms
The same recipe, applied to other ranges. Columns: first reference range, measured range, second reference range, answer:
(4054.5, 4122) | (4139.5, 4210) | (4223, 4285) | -0.8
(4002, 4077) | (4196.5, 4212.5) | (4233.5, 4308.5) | 0.6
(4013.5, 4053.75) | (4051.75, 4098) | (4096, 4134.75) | -2.1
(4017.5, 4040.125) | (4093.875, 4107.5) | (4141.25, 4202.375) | 2.5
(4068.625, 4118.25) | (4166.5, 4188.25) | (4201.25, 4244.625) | -1.0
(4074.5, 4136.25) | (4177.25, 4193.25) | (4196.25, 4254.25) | -0.9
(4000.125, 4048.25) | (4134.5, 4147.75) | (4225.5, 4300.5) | 0.4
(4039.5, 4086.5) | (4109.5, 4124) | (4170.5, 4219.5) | 1.0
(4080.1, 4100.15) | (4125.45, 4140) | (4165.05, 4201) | 0.3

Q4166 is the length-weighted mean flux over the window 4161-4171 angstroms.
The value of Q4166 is 1.57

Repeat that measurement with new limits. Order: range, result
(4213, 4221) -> 1.64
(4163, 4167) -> 1.63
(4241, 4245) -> 1.55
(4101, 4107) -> 1.1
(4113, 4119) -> 1.45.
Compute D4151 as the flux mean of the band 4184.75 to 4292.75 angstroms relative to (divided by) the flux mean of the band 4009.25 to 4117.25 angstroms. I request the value 1.08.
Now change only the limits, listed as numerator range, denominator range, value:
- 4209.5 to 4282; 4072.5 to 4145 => 1.15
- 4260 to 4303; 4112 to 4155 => 1.06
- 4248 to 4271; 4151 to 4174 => 1.06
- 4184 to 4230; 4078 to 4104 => 1.12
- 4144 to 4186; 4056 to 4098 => 1.05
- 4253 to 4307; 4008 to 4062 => 1.02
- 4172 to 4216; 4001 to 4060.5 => 1.02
